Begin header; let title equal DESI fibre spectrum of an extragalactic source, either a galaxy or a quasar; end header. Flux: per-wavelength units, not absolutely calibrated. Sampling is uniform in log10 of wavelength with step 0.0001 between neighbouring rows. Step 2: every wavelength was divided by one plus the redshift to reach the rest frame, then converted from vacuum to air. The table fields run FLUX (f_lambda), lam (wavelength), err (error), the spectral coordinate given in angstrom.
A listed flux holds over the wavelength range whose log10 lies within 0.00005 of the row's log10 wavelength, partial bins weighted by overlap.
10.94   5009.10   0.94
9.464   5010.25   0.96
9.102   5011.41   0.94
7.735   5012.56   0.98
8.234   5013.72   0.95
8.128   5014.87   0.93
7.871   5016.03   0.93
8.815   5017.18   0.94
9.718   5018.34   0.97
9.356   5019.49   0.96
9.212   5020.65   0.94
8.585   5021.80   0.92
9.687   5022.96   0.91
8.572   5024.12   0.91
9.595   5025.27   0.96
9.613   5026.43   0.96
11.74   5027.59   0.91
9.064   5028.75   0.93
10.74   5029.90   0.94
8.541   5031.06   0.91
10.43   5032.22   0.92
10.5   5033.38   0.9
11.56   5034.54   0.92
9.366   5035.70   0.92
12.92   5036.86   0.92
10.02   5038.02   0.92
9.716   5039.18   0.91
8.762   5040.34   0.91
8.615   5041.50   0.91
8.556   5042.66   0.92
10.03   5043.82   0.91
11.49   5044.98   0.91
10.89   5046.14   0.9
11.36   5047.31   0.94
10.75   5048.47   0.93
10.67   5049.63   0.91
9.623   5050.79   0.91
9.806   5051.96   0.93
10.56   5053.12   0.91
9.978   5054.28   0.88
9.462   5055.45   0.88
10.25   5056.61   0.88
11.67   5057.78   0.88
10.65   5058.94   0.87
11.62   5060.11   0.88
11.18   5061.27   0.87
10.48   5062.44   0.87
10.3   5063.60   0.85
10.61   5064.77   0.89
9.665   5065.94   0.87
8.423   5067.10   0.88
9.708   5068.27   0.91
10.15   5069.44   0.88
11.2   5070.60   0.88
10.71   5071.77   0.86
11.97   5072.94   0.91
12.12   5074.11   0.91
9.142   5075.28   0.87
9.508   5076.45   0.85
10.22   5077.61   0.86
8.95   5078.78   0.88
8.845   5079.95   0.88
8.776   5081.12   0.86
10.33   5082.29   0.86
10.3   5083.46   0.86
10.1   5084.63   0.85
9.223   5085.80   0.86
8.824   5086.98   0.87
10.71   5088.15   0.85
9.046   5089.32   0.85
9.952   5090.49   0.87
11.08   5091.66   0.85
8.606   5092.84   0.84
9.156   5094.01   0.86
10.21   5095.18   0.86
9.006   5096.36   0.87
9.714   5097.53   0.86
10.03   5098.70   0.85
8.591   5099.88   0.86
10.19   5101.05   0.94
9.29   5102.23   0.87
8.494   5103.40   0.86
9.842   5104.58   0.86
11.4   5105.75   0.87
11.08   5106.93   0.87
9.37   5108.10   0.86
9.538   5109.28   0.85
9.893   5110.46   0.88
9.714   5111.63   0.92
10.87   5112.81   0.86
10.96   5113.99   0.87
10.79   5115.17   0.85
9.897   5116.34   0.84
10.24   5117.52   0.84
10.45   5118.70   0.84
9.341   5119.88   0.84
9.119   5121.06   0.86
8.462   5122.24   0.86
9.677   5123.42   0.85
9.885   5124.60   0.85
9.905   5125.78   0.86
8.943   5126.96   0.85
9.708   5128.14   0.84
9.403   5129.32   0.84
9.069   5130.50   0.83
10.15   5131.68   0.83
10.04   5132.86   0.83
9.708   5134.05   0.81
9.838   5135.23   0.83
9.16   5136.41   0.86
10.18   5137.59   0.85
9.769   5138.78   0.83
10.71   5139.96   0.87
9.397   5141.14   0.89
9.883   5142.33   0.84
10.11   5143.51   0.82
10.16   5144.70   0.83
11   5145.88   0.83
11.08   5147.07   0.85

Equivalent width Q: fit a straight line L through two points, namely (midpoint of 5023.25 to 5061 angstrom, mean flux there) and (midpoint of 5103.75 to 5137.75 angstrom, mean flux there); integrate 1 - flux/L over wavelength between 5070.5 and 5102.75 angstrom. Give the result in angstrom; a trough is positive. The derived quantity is 0.6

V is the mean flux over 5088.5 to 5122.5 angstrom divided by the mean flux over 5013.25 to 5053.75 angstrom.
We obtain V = 1.0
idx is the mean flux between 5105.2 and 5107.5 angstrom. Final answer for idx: 11.2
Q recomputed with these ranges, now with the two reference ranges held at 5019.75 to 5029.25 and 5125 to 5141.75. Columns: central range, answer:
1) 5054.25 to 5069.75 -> -1.2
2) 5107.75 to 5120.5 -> -0.6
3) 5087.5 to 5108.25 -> -0.3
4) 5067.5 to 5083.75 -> -0.9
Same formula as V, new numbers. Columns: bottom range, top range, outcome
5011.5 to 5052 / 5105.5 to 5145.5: 1.02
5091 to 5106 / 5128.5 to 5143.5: 1.02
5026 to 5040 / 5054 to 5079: 1.01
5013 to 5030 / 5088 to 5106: 1.05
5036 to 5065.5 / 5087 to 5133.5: 0.94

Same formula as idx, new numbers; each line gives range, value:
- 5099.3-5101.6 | 9.4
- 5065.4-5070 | 9.48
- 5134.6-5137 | 9.53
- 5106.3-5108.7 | 10.2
